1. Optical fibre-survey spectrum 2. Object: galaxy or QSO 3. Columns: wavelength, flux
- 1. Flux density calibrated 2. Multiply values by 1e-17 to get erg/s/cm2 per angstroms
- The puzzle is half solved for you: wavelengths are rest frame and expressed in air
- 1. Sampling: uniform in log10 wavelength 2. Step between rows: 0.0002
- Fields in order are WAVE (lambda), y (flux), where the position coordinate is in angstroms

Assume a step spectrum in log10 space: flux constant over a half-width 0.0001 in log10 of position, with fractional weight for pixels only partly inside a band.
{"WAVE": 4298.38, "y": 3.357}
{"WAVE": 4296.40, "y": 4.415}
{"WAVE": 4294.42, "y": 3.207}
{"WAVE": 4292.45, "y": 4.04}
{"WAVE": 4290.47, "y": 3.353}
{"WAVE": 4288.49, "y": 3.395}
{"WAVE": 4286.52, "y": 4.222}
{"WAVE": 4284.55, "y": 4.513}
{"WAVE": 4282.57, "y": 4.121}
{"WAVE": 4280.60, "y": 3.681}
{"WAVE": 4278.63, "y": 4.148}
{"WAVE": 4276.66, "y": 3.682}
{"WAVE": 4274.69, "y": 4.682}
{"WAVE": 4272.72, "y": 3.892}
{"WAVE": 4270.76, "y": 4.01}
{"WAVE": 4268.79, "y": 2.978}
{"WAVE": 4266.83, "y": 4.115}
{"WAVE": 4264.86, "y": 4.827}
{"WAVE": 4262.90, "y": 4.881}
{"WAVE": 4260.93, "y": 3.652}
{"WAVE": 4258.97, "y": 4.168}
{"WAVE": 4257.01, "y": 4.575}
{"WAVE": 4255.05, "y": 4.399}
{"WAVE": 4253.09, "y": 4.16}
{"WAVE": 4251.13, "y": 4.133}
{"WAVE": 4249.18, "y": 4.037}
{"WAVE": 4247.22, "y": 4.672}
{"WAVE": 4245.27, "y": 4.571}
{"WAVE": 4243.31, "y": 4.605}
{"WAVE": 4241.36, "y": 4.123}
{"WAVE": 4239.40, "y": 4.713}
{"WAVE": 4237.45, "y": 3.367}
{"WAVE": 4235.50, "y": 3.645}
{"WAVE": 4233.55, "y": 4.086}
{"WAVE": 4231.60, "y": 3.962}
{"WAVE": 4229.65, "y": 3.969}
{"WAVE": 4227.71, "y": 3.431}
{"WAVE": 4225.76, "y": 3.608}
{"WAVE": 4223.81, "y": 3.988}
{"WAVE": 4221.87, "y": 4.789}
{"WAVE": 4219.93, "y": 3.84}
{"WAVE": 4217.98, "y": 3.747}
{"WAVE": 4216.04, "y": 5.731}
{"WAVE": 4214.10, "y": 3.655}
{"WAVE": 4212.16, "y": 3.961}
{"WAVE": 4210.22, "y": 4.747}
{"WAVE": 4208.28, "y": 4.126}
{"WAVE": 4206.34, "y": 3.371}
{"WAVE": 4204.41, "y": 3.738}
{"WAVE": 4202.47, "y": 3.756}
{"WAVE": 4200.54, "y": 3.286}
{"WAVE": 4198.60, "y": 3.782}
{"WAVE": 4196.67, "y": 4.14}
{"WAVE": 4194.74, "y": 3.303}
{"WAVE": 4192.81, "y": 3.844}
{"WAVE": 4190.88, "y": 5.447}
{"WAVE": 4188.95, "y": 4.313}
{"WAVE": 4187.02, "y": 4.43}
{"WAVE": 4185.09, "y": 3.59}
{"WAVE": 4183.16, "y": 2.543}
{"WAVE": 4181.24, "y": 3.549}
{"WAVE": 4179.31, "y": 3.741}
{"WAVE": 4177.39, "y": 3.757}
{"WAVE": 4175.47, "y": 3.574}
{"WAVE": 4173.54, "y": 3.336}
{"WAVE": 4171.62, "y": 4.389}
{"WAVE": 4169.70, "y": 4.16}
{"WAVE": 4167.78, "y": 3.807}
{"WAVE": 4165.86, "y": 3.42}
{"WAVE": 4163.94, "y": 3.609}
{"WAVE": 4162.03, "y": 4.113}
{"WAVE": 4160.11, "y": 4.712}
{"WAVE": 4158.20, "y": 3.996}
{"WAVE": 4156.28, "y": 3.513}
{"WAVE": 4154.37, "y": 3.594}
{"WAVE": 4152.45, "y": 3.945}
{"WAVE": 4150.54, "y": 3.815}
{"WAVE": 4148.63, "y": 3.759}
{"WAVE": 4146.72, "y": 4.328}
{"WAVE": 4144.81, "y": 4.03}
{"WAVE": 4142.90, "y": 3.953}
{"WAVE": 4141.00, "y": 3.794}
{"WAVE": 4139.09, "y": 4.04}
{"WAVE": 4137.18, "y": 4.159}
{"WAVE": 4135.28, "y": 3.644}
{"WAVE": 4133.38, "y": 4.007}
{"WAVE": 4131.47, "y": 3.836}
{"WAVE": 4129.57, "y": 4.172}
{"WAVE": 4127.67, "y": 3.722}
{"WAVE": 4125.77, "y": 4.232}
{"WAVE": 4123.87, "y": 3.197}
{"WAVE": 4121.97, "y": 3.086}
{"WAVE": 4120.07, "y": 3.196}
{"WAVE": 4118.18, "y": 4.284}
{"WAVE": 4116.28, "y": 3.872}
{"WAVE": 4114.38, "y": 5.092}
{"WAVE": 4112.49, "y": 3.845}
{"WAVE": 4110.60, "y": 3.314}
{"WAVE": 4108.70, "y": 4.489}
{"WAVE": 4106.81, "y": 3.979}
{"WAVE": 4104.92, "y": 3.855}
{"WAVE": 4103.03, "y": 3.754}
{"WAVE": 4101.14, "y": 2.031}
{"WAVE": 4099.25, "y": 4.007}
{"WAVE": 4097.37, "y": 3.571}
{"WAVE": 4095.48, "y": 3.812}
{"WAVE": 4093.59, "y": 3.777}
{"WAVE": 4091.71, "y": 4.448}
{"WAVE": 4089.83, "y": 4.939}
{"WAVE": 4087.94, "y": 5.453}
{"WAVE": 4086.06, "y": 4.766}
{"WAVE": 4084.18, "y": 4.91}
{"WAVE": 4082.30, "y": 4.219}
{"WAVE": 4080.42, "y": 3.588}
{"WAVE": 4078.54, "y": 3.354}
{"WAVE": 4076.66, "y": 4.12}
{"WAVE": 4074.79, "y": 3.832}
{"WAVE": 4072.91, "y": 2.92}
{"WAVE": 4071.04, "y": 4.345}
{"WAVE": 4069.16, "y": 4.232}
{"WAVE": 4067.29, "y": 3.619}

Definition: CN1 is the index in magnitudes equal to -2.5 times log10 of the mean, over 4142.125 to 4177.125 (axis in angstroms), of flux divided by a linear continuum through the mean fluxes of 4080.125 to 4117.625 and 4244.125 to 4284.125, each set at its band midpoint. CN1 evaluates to 0.06 mag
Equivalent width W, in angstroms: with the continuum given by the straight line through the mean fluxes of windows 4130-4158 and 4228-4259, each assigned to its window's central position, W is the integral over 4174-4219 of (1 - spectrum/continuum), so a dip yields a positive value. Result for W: 1.5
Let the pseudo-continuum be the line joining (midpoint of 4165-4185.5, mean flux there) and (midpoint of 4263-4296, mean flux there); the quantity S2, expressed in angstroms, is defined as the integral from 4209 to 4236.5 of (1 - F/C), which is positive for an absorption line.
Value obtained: -2.2 angstroms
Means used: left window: 3.63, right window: 3.96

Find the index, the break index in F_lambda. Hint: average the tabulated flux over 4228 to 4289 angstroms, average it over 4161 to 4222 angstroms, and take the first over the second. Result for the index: 1.05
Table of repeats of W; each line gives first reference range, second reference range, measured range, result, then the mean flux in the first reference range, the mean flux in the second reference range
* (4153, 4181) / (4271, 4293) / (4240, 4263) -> -2.22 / 3.83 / 3.97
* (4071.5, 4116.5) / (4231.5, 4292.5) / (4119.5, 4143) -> 1.47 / 4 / 4.11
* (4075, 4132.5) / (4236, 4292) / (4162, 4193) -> 1.41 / 3.96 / 4.13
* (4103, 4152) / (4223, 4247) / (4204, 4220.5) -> -0.49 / 3.91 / 4.03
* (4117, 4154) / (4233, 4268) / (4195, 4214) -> 1.15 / 3.85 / 4.26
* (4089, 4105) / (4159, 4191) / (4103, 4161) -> -1.30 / 3.79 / 3.87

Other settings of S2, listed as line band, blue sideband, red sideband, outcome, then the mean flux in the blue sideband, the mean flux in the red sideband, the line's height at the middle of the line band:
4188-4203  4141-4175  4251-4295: -0.2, 3.9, 4.04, 3.95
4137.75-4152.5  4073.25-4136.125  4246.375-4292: 0.1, 3.94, 4.1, 3.98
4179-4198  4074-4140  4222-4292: 0.6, 3.96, 4.08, 4.02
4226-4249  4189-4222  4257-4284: -0.1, 4.06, 4.09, 4.08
